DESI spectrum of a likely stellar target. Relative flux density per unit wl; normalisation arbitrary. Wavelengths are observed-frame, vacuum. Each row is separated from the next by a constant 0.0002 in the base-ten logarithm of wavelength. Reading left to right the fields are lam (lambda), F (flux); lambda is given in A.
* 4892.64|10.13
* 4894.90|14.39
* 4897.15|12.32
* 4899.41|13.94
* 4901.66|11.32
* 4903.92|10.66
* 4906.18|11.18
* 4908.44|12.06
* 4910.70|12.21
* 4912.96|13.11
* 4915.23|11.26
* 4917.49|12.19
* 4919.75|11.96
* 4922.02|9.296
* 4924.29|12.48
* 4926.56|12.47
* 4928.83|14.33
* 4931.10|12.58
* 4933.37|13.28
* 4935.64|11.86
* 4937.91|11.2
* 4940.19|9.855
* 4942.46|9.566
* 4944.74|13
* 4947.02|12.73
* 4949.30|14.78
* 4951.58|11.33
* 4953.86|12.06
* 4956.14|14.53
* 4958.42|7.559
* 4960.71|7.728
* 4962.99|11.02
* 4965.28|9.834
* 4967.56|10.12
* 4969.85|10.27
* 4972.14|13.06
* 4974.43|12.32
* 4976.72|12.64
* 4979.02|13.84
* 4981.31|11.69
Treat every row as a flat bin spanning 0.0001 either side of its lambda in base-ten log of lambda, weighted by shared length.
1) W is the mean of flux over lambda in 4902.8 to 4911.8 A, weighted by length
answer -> 11.5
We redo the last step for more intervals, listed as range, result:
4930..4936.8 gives 12.6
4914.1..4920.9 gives 11.8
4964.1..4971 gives 10.1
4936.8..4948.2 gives 11.3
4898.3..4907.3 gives 11.8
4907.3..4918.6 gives 12.2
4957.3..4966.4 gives 9.03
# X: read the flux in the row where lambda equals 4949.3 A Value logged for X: 14.78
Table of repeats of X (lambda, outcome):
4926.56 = 12.47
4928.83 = 14.33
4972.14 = 13.06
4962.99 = 11.02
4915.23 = 11.26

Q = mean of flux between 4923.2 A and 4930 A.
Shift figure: 13.1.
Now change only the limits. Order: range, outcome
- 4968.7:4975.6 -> 11.9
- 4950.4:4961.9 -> 10.7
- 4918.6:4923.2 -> 10.6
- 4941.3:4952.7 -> 12.3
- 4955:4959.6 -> 11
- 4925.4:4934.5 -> 13.2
